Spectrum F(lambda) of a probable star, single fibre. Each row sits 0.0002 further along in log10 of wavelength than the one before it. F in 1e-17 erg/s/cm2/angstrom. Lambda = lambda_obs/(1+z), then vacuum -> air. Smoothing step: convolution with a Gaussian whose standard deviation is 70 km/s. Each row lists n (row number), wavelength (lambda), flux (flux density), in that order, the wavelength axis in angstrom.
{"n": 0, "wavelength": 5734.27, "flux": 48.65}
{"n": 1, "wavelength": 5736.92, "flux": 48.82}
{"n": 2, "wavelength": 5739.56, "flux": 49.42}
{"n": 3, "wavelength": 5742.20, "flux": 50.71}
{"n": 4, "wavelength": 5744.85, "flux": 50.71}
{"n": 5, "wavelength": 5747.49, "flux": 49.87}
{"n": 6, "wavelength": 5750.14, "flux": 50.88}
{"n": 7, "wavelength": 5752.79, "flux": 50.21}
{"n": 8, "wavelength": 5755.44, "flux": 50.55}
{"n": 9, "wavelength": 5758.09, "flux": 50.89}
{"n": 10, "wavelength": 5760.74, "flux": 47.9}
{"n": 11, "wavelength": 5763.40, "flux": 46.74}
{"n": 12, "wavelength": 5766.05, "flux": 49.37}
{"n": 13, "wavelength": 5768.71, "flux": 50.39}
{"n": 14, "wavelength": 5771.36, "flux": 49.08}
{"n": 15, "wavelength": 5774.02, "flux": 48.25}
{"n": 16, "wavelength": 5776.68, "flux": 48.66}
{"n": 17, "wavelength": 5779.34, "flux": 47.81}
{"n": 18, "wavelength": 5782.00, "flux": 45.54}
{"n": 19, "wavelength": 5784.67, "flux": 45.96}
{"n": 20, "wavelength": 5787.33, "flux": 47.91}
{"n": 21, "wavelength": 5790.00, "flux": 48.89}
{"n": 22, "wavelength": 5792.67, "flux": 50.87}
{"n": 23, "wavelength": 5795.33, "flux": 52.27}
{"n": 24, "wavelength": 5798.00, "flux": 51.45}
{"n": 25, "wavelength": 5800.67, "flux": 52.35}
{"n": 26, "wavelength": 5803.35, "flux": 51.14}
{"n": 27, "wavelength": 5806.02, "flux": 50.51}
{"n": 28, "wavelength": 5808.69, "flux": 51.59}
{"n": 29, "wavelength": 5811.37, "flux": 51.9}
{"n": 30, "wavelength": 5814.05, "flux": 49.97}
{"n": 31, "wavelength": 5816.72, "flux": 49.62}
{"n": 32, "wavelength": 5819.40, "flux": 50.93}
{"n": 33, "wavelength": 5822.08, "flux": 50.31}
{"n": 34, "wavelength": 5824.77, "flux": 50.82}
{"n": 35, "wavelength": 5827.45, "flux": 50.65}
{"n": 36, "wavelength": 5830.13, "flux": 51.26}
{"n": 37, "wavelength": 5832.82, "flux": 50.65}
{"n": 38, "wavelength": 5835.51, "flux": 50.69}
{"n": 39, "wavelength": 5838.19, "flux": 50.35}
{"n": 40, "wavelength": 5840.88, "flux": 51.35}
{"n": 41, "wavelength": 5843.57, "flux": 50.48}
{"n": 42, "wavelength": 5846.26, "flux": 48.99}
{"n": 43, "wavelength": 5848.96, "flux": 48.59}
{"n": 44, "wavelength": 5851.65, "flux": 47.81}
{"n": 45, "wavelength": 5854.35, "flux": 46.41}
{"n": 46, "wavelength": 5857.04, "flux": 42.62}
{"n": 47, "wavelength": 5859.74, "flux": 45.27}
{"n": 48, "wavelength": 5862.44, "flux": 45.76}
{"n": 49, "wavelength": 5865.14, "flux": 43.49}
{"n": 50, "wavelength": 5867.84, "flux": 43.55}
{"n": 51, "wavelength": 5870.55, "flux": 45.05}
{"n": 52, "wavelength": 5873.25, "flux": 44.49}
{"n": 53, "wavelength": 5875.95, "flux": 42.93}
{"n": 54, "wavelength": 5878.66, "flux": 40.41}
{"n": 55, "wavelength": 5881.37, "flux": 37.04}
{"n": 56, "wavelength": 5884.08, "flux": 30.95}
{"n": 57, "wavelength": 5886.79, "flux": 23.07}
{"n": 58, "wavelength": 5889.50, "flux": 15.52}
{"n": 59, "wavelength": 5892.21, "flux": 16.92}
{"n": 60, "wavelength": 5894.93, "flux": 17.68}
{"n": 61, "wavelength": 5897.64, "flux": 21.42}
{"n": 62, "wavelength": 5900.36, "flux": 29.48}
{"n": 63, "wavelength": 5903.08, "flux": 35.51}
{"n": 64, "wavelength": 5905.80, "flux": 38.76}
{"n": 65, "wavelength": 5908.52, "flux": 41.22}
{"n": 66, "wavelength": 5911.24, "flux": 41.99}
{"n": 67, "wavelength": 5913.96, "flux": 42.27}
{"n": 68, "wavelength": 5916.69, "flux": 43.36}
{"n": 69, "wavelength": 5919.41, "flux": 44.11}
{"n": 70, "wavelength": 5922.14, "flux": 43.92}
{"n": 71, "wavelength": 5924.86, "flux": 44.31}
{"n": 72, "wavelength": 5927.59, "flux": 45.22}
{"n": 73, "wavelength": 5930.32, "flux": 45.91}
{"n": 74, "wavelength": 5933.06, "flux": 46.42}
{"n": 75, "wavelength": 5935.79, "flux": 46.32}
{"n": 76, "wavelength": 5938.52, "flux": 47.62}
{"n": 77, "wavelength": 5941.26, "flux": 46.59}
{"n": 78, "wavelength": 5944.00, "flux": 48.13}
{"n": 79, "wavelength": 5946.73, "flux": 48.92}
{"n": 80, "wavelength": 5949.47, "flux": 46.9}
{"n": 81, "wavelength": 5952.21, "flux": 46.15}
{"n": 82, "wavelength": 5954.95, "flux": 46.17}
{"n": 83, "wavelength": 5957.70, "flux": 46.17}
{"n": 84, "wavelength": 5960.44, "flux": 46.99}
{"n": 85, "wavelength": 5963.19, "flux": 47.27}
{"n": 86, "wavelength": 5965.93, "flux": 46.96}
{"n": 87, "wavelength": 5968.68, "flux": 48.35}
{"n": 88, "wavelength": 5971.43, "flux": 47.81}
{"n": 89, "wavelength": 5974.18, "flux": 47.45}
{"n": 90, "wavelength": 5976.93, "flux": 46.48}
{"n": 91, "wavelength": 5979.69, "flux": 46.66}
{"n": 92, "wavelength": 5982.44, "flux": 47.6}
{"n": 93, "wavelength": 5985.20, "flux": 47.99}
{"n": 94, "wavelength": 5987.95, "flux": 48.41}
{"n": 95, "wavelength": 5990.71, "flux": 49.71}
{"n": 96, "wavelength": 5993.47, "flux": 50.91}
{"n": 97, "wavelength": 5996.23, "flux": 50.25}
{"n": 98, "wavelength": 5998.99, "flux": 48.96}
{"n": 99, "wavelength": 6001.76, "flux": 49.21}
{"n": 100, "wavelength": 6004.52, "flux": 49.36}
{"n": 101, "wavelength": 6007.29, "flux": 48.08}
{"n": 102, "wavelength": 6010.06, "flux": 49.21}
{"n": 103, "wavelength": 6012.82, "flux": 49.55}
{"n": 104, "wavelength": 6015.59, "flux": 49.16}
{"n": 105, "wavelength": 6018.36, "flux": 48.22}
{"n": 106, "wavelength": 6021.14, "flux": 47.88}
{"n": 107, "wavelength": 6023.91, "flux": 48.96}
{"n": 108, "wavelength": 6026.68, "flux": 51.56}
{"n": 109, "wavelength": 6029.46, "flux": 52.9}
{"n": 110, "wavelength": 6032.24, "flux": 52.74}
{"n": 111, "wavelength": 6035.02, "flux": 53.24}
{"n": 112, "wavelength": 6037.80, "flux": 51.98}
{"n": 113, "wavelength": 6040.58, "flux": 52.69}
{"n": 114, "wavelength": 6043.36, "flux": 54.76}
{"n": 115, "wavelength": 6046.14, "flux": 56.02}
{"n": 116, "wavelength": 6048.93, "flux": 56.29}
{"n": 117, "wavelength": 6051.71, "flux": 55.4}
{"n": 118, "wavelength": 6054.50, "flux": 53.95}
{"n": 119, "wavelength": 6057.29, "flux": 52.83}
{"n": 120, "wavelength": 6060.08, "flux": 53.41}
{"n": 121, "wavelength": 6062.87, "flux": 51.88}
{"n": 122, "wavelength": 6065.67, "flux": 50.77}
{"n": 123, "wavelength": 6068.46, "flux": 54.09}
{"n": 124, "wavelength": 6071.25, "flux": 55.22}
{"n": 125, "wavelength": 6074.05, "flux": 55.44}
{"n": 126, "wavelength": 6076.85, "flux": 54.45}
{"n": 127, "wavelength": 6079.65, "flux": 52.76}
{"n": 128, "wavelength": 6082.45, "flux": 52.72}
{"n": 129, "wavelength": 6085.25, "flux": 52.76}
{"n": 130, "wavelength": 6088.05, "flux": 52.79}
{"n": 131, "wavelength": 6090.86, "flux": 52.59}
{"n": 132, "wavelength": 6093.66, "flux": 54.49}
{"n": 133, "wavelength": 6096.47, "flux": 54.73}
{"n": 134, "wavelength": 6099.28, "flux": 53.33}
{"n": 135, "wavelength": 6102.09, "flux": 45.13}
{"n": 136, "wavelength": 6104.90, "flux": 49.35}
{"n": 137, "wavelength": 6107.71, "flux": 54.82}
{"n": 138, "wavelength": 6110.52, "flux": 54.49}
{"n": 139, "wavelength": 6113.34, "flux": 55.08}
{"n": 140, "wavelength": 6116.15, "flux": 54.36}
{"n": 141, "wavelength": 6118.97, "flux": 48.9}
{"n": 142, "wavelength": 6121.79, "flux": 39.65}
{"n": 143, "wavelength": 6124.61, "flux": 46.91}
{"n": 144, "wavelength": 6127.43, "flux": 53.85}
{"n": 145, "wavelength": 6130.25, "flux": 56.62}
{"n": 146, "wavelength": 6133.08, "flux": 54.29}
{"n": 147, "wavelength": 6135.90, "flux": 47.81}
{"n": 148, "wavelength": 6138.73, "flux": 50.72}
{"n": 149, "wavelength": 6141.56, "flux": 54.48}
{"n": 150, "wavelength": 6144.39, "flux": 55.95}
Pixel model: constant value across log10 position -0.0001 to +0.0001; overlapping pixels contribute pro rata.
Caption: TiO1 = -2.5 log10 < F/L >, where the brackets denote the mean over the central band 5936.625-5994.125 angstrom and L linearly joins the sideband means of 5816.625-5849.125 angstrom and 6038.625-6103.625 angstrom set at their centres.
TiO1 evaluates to 0.10 mag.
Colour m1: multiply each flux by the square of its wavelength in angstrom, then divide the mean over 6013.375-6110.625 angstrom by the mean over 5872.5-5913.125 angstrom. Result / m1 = 1.75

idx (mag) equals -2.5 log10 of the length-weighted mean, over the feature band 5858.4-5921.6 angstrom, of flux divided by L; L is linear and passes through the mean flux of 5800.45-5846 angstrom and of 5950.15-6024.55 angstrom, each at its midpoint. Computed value 0.34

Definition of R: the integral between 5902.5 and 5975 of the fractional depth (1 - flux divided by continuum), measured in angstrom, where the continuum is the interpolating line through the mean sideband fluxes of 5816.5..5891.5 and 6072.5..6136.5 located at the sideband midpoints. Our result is 2.53 angstrom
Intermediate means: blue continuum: 44.3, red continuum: 52.1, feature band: 45.3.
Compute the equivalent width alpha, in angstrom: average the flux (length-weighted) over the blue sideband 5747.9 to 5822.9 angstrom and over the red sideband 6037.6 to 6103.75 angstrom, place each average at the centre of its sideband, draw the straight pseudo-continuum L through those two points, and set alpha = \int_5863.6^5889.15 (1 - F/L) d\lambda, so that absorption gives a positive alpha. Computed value 6.4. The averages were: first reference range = 49.7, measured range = 38.1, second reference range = 53.4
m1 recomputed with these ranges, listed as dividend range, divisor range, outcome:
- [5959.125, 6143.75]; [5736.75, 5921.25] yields 1.23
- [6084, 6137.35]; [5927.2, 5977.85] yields 1.16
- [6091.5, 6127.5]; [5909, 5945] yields 1.21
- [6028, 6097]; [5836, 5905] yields 1.48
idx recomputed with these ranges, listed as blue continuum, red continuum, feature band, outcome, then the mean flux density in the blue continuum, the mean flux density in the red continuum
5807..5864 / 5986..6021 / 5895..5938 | 0.22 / 49.3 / 49.2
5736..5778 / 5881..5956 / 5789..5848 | -0.12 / 49.5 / 38.7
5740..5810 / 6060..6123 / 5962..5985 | 0.09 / 49.6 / 52.3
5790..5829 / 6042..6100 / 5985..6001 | 0.07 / 51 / 53.8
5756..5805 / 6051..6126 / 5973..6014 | 0.06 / 49.2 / 52.3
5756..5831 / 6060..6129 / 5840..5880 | 0.10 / 49.8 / 52.1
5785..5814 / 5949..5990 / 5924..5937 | 0.05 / 50.7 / 47.2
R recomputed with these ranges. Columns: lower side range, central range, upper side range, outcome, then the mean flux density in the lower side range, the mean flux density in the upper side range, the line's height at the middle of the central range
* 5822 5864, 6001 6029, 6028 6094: 1.8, 48.8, 53.6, 52.6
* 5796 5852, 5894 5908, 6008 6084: 5.9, 50.6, 52.5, 51.3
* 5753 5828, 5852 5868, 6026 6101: 1.9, 49.7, 53.5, 50.7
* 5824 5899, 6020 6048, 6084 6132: -2.2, 41.1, 51.8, 48.6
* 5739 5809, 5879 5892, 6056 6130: 6.1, 49.6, 52.3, 50.5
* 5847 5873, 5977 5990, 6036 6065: 0.8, 45.4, 53.8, 50.9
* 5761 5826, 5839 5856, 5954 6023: 0.1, 49.6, 48.2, 49.2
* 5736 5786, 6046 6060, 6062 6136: -0.8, 49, 52.3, 51.8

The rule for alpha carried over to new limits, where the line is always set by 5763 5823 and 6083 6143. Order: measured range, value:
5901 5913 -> 2.7 angstrom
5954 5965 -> 0.9 angstrom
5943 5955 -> 0.8 angstrom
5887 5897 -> 6.5 angstrom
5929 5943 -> 1.1 angstrom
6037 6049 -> -0.7 angstrom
